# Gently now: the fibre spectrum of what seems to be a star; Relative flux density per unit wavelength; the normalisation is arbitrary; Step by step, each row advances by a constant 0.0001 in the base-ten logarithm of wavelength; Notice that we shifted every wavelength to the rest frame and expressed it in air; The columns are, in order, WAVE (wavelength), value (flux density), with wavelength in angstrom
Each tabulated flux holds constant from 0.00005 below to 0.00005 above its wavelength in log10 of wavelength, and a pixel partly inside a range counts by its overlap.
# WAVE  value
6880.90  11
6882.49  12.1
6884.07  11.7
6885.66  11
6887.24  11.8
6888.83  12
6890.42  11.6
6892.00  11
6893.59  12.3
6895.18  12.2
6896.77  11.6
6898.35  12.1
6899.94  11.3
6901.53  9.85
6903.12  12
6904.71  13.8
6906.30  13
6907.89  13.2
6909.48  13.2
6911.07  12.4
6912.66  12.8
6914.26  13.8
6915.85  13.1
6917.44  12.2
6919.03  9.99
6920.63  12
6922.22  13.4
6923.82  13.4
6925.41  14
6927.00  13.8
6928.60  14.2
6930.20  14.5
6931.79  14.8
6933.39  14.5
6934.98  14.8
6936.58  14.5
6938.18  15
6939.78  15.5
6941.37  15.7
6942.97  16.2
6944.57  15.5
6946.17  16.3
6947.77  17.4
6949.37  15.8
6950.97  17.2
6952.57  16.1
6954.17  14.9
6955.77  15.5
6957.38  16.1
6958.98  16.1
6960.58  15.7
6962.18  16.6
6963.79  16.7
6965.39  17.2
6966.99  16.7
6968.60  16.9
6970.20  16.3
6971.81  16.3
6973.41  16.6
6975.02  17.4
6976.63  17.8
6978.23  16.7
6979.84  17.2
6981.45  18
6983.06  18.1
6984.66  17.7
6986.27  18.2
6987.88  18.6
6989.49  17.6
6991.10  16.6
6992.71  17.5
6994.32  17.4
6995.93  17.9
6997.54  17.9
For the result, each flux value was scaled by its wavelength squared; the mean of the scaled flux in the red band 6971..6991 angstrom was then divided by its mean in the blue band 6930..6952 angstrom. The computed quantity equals 1.13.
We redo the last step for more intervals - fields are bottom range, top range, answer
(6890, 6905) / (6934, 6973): 1.39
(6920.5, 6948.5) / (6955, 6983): 1.14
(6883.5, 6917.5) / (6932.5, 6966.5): 1.32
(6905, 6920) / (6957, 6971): 1.32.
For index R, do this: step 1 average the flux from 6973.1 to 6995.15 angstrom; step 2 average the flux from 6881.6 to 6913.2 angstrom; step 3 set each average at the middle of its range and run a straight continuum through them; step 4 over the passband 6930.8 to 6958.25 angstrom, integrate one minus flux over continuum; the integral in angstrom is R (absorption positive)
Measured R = -1.1 angstrom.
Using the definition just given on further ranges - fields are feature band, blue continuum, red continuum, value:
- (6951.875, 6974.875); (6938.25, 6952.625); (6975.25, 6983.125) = 0.8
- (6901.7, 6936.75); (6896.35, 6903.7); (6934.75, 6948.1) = 0.1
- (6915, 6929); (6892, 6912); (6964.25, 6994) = 0.7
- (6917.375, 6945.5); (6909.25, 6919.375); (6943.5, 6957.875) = 0.2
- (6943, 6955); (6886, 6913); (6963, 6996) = -0.7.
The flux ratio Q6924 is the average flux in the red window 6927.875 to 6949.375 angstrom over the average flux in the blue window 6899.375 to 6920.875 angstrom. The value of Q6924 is 1.24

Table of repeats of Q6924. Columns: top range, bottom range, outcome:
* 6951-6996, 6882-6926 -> 1.38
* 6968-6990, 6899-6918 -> 1.39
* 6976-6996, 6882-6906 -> 1.50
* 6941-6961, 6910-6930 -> 1.24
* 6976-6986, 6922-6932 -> 1.26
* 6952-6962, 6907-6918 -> 1.22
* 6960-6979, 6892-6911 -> 1.37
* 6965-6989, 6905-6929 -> 1.34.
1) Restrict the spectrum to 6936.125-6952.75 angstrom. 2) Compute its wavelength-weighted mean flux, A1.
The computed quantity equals 16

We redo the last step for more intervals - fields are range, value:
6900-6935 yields 13.1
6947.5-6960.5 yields 16.1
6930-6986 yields 16.3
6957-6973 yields 16.5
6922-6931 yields 13.9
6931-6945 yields 15.2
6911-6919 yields 12.6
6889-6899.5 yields 11.8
